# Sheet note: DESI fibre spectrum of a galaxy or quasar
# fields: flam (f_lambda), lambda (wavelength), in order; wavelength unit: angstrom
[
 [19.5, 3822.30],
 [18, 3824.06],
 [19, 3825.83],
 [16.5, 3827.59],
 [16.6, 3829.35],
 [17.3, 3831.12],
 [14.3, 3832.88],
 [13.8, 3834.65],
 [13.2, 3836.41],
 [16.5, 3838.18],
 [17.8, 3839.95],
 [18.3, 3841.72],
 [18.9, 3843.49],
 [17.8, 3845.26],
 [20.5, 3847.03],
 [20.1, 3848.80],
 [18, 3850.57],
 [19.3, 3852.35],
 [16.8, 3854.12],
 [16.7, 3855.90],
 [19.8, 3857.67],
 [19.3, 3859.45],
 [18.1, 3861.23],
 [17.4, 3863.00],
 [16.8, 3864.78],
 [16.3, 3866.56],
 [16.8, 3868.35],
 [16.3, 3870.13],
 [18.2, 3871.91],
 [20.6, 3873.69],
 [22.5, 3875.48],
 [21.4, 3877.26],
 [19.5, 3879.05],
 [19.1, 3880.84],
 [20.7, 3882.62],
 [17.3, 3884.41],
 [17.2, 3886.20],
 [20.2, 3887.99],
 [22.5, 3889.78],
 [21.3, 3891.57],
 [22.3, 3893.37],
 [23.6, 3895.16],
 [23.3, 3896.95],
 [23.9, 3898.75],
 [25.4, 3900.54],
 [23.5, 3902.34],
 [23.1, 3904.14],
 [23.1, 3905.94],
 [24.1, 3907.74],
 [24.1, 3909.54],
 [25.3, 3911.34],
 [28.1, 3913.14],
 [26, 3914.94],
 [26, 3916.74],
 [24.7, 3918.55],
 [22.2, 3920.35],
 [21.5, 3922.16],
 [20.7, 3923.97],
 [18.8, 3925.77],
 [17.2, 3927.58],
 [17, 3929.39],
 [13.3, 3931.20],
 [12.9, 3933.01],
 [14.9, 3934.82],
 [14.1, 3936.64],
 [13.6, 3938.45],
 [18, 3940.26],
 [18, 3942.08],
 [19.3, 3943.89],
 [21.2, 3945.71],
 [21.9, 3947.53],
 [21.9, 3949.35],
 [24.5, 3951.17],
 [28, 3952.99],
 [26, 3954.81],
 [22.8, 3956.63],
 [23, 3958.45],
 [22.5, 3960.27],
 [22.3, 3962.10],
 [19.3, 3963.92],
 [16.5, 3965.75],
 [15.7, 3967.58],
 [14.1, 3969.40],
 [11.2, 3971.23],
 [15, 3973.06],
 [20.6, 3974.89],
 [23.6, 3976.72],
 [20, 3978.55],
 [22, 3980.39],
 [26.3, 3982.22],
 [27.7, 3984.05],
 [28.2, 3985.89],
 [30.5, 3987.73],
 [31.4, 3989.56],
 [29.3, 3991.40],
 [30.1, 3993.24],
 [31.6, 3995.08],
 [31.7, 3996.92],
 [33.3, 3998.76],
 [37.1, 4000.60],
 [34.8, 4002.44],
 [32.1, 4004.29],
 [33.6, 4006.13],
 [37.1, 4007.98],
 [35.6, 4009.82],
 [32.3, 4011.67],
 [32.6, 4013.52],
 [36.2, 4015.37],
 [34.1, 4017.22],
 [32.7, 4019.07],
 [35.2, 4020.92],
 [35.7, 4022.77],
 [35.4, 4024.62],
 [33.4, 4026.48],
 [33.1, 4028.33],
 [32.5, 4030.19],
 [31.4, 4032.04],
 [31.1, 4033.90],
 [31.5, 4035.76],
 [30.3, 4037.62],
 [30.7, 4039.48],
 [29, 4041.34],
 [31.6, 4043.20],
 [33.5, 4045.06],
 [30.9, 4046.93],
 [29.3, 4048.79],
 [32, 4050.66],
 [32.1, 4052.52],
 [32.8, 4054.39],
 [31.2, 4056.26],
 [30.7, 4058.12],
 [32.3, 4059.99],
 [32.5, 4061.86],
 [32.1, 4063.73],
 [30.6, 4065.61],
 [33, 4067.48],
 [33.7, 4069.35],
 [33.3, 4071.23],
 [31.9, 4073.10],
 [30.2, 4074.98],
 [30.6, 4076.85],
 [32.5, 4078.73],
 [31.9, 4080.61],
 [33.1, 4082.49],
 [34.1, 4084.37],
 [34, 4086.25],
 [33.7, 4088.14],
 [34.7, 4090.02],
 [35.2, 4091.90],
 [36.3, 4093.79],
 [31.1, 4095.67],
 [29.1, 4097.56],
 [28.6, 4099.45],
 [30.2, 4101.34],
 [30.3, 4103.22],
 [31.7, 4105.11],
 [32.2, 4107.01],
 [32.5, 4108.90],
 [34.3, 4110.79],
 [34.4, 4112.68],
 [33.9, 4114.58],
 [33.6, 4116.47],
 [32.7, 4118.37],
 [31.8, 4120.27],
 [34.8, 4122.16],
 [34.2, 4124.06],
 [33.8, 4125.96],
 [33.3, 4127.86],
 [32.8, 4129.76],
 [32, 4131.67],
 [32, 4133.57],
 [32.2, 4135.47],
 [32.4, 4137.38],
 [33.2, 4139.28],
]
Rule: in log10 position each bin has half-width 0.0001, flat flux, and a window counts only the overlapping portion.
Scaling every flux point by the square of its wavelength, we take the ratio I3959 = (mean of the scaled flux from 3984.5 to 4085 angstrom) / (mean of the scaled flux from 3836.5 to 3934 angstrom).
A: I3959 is 1.73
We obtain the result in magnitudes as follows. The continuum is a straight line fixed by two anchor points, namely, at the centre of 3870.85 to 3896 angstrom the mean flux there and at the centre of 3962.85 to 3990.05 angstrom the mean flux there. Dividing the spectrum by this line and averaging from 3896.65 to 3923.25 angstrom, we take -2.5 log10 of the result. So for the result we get -0.17 mag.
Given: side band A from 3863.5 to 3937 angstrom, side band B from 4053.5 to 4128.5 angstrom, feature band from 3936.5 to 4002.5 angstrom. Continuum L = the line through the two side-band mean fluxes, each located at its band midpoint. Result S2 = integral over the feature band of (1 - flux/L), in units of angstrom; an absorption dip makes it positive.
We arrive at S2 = 4.5 angstrom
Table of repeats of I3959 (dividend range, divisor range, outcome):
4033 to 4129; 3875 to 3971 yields 1.68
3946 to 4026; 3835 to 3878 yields 1.61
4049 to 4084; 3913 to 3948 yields 1.78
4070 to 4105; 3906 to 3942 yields 1.74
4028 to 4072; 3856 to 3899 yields 1.76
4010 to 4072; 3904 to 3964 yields 1.62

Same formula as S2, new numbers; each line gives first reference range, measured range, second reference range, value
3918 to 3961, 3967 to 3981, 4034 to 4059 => 3.5 angstrom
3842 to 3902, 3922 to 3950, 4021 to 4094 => 7.5 angstrom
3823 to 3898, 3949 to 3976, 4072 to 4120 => 4.8 angstrom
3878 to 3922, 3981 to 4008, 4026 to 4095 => -2.9 angstrom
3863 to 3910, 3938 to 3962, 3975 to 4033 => 4.4 angstrom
